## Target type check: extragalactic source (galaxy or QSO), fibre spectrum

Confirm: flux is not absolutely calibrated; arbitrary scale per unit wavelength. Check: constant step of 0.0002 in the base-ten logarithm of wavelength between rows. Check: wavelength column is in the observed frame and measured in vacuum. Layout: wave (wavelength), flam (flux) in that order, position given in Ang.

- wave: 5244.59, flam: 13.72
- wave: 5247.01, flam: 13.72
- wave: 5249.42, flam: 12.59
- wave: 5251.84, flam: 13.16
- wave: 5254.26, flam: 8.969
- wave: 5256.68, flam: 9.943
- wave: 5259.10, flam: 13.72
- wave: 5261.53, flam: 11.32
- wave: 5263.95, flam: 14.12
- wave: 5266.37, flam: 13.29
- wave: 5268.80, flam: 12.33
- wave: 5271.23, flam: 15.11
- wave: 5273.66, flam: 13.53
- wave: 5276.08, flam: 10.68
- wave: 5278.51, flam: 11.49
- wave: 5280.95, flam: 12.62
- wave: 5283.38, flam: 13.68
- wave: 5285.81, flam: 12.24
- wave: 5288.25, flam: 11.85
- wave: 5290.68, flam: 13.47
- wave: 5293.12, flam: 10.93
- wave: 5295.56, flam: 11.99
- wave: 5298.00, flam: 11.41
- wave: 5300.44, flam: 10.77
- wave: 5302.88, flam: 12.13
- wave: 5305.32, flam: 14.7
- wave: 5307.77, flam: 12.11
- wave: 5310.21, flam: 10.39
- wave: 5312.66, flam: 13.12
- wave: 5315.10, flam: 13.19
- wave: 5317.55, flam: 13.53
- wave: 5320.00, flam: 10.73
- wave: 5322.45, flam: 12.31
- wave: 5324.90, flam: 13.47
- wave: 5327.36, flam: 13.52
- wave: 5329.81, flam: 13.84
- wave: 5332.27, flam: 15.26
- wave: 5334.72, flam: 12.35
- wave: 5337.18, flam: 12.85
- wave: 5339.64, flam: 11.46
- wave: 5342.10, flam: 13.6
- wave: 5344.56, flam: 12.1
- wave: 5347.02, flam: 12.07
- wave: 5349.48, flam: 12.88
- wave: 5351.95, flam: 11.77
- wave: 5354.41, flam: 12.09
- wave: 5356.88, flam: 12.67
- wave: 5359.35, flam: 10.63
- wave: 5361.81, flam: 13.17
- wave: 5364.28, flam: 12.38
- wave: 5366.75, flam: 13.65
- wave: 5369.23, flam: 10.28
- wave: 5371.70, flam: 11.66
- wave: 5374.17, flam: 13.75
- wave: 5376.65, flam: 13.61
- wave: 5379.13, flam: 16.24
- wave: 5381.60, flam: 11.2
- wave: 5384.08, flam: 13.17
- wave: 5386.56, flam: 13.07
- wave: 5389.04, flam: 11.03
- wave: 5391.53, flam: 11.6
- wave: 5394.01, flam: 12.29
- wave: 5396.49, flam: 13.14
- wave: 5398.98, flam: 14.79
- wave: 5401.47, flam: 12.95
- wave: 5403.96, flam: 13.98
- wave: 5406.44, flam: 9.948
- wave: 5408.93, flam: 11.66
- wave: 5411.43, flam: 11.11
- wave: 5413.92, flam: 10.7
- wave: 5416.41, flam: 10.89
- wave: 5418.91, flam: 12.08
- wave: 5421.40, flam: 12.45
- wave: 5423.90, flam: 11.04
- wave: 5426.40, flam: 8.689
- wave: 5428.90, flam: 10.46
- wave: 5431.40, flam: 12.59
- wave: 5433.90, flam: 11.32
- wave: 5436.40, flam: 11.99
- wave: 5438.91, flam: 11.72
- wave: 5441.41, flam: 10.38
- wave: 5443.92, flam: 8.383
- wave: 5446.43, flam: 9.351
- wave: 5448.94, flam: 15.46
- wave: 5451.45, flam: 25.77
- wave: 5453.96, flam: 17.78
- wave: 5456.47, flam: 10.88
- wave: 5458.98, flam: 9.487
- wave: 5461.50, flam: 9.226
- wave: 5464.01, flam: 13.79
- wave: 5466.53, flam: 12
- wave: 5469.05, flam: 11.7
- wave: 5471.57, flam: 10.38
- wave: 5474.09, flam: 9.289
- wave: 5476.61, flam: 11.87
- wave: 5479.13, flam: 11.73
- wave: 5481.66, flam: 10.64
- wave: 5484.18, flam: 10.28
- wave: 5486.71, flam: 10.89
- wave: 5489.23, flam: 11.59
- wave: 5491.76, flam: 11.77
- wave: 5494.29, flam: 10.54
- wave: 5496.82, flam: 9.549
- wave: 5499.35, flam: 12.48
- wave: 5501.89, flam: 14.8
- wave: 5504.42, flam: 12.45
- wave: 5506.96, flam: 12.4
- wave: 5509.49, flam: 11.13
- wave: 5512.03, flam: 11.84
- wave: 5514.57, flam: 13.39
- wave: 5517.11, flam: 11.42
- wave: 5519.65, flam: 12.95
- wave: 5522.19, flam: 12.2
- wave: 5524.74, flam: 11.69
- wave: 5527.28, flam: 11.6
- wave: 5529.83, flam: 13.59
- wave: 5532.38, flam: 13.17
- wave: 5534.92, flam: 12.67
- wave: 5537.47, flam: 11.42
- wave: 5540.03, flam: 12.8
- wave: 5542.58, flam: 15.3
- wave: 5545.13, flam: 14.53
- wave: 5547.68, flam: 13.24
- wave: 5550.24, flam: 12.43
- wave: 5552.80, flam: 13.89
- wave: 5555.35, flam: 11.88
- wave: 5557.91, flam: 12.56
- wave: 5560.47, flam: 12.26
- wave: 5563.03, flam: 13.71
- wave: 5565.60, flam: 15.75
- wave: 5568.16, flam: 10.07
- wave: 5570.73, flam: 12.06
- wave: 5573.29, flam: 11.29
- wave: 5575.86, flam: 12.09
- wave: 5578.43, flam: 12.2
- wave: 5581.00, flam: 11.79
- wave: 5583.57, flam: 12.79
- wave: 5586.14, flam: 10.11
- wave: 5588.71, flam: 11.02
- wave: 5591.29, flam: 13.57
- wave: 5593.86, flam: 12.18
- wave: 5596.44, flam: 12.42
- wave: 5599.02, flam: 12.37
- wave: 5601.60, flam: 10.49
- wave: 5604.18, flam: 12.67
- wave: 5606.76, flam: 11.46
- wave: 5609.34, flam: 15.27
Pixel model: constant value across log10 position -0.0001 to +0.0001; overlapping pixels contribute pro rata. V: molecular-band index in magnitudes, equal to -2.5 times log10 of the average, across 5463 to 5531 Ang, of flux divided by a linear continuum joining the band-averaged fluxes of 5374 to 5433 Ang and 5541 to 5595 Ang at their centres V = 0.06 mag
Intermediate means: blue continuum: 12.1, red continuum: 12.6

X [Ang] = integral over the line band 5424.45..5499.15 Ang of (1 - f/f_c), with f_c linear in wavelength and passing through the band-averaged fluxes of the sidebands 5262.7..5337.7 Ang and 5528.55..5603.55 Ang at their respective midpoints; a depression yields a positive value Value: 5.23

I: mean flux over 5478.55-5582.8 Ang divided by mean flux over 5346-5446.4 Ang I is 1.03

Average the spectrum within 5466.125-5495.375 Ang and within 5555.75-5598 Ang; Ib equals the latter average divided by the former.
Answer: 1.11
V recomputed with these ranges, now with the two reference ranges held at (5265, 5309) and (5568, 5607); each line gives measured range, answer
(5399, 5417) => 0.03 mag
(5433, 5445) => 0.13 mag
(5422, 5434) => 0.12 mag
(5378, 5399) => -0.05 mag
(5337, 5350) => -0.01 mag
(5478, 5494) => 0.09 mag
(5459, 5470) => 0.06 mag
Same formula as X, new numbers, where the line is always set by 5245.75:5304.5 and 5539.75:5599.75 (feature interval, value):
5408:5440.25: 3.0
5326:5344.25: -1.2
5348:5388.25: -0.7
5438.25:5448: 1.9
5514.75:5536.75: 0.2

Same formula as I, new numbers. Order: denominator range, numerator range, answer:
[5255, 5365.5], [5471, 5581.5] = 0.98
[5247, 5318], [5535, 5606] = 1.01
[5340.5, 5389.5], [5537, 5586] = 1.01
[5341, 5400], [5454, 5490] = 0.89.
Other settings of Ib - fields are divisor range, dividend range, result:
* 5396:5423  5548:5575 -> 1.04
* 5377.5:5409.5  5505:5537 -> 0.97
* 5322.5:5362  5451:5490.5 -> 0.95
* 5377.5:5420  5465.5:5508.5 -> 0.93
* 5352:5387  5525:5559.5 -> 1.02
